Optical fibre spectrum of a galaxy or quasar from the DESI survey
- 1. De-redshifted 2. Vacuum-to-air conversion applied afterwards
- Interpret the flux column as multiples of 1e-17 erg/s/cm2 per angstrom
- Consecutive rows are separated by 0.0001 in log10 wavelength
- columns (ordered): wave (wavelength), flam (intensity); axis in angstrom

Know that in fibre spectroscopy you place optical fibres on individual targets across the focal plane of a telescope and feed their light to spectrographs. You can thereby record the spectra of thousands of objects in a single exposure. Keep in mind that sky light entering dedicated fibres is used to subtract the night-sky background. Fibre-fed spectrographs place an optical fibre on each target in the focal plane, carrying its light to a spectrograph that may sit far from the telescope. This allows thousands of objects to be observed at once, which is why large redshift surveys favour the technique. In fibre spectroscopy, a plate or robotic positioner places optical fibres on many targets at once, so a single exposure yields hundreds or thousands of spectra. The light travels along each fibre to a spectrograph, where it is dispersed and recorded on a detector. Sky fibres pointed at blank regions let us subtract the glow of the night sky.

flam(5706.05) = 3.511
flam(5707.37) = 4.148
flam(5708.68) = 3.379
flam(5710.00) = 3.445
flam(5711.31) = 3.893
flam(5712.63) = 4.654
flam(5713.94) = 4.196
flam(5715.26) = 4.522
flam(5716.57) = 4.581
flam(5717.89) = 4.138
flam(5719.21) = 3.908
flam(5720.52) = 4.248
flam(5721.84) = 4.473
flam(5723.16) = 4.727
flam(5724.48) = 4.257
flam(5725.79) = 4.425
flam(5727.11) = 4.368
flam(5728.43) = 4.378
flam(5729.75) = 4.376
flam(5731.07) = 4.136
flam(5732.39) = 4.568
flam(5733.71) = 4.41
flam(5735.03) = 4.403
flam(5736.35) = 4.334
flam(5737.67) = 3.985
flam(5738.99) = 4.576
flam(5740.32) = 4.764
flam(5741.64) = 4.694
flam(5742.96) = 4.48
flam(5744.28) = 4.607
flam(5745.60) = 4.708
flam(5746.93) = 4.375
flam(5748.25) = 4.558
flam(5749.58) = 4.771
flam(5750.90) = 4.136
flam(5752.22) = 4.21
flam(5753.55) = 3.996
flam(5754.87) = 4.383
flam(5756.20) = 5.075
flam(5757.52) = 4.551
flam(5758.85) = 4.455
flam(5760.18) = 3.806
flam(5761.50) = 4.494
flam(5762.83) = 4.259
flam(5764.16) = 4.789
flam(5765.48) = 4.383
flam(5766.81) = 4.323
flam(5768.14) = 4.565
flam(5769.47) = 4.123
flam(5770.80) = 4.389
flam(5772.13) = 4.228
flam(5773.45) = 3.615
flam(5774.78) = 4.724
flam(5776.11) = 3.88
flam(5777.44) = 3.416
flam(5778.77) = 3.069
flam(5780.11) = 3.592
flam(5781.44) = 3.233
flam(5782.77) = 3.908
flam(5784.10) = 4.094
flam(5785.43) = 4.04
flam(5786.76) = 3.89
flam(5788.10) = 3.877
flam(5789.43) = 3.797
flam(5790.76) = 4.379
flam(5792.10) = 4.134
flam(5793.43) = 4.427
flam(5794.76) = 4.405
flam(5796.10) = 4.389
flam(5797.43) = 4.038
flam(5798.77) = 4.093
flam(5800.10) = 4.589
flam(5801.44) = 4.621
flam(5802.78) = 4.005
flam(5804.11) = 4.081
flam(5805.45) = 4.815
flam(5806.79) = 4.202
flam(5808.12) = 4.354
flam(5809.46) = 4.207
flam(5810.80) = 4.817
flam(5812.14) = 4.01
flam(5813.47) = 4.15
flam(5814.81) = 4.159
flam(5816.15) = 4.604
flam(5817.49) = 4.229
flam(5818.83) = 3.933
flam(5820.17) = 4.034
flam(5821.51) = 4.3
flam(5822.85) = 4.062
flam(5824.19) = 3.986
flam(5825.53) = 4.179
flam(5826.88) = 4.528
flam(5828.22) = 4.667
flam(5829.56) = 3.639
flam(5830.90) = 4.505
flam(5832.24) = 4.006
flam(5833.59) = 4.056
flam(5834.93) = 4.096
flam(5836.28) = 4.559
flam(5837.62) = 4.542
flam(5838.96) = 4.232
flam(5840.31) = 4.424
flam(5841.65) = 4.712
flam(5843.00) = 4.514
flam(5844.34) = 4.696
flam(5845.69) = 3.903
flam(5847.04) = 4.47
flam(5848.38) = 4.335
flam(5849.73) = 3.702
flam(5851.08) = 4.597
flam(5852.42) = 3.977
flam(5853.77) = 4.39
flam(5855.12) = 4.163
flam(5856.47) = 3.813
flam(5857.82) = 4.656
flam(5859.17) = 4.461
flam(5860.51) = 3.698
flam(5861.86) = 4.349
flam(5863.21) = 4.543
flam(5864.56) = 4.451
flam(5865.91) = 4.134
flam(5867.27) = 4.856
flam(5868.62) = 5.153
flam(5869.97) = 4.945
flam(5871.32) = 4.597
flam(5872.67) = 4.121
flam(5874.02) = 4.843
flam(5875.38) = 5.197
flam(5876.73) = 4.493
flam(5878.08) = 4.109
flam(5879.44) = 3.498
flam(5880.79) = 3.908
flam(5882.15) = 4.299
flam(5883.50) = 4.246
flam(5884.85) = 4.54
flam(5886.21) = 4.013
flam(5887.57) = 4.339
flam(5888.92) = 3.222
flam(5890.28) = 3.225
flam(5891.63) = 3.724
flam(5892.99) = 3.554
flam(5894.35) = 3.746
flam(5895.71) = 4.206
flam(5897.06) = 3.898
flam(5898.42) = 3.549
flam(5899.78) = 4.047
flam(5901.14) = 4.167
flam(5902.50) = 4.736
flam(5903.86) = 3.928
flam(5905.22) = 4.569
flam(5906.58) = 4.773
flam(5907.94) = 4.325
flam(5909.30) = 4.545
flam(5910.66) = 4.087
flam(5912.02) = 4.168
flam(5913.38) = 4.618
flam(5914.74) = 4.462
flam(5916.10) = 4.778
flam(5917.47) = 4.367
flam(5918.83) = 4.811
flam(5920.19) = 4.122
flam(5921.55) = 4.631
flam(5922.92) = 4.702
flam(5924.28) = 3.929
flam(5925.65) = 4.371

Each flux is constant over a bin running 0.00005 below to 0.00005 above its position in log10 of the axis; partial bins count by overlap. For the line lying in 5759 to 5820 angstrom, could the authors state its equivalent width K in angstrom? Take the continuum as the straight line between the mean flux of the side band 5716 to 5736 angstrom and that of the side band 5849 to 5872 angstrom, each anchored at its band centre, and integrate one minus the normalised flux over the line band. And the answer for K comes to 2.9 angstrom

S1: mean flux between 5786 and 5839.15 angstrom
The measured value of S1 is 4.24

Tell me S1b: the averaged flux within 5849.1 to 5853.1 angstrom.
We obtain 4.1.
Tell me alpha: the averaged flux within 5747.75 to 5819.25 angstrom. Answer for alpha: 4.21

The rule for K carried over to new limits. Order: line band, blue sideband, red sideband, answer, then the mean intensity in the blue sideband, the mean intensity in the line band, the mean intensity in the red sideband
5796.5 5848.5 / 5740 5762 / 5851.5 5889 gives 1.21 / 4.47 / 4.29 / 4.34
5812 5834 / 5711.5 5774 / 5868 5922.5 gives 0.71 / 4.39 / 4.19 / 4.27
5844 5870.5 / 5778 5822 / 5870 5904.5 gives -1.57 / 4.13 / 4.36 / 4.1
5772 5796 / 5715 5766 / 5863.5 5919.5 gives 2.44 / 4.42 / 3.93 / 4.28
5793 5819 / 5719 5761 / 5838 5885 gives 0.47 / 4.42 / 4.31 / 4.37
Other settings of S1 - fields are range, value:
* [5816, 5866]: 4.27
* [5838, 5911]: 4.25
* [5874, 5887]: 4.29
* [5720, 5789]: 4.27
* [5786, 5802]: 4.22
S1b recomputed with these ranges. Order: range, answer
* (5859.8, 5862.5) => 4.04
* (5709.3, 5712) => 3.67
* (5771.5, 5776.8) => 4.11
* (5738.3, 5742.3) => 4.67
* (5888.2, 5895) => 3.5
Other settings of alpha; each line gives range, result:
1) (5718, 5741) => 4.37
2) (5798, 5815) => 4.32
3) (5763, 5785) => 4.03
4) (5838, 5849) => 4.42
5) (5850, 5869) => 4.35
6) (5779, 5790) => 3.77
